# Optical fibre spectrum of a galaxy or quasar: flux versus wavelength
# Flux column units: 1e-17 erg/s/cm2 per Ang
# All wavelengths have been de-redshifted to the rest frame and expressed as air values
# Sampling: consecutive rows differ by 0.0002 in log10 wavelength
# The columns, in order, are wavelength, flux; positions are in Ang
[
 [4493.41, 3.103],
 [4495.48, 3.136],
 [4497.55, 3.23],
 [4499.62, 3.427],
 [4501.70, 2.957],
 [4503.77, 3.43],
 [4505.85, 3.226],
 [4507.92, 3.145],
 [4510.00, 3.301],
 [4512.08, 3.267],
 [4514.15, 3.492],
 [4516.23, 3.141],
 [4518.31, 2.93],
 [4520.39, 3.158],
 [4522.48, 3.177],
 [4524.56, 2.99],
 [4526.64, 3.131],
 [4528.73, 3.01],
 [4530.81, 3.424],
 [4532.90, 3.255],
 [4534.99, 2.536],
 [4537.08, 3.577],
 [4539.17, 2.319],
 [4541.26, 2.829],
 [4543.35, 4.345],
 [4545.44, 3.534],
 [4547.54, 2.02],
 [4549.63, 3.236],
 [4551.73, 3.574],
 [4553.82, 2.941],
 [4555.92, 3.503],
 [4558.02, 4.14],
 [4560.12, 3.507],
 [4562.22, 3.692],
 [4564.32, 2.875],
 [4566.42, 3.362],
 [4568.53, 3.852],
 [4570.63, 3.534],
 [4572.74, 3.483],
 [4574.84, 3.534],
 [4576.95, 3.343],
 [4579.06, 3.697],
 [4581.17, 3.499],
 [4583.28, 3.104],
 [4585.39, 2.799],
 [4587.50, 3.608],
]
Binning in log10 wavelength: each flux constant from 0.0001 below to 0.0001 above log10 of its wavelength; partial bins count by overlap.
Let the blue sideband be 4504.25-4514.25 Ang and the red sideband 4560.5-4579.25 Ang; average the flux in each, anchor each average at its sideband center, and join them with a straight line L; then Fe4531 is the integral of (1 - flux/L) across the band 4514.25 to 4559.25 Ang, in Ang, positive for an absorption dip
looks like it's 2.4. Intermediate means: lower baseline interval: 3.28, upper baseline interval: 3.48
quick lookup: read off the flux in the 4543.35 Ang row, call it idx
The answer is 4.345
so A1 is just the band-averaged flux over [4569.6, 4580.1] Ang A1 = 3.52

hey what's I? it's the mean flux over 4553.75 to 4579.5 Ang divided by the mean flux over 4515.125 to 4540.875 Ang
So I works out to 1.2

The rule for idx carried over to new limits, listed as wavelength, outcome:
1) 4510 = 3.301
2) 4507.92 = 3.145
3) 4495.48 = 3.136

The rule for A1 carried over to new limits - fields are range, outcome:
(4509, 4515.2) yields 3.36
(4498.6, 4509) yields 3.23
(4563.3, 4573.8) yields 3.42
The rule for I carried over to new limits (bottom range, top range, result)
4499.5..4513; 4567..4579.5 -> 1.10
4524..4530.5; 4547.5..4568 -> 1.09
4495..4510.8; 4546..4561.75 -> 1.02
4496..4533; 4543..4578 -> 1.07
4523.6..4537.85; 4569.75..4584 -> 1.11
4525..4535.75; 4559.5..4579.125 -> 1.13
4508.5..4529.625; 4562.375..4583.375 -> 1.09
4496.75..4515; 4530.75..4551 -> 0.95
